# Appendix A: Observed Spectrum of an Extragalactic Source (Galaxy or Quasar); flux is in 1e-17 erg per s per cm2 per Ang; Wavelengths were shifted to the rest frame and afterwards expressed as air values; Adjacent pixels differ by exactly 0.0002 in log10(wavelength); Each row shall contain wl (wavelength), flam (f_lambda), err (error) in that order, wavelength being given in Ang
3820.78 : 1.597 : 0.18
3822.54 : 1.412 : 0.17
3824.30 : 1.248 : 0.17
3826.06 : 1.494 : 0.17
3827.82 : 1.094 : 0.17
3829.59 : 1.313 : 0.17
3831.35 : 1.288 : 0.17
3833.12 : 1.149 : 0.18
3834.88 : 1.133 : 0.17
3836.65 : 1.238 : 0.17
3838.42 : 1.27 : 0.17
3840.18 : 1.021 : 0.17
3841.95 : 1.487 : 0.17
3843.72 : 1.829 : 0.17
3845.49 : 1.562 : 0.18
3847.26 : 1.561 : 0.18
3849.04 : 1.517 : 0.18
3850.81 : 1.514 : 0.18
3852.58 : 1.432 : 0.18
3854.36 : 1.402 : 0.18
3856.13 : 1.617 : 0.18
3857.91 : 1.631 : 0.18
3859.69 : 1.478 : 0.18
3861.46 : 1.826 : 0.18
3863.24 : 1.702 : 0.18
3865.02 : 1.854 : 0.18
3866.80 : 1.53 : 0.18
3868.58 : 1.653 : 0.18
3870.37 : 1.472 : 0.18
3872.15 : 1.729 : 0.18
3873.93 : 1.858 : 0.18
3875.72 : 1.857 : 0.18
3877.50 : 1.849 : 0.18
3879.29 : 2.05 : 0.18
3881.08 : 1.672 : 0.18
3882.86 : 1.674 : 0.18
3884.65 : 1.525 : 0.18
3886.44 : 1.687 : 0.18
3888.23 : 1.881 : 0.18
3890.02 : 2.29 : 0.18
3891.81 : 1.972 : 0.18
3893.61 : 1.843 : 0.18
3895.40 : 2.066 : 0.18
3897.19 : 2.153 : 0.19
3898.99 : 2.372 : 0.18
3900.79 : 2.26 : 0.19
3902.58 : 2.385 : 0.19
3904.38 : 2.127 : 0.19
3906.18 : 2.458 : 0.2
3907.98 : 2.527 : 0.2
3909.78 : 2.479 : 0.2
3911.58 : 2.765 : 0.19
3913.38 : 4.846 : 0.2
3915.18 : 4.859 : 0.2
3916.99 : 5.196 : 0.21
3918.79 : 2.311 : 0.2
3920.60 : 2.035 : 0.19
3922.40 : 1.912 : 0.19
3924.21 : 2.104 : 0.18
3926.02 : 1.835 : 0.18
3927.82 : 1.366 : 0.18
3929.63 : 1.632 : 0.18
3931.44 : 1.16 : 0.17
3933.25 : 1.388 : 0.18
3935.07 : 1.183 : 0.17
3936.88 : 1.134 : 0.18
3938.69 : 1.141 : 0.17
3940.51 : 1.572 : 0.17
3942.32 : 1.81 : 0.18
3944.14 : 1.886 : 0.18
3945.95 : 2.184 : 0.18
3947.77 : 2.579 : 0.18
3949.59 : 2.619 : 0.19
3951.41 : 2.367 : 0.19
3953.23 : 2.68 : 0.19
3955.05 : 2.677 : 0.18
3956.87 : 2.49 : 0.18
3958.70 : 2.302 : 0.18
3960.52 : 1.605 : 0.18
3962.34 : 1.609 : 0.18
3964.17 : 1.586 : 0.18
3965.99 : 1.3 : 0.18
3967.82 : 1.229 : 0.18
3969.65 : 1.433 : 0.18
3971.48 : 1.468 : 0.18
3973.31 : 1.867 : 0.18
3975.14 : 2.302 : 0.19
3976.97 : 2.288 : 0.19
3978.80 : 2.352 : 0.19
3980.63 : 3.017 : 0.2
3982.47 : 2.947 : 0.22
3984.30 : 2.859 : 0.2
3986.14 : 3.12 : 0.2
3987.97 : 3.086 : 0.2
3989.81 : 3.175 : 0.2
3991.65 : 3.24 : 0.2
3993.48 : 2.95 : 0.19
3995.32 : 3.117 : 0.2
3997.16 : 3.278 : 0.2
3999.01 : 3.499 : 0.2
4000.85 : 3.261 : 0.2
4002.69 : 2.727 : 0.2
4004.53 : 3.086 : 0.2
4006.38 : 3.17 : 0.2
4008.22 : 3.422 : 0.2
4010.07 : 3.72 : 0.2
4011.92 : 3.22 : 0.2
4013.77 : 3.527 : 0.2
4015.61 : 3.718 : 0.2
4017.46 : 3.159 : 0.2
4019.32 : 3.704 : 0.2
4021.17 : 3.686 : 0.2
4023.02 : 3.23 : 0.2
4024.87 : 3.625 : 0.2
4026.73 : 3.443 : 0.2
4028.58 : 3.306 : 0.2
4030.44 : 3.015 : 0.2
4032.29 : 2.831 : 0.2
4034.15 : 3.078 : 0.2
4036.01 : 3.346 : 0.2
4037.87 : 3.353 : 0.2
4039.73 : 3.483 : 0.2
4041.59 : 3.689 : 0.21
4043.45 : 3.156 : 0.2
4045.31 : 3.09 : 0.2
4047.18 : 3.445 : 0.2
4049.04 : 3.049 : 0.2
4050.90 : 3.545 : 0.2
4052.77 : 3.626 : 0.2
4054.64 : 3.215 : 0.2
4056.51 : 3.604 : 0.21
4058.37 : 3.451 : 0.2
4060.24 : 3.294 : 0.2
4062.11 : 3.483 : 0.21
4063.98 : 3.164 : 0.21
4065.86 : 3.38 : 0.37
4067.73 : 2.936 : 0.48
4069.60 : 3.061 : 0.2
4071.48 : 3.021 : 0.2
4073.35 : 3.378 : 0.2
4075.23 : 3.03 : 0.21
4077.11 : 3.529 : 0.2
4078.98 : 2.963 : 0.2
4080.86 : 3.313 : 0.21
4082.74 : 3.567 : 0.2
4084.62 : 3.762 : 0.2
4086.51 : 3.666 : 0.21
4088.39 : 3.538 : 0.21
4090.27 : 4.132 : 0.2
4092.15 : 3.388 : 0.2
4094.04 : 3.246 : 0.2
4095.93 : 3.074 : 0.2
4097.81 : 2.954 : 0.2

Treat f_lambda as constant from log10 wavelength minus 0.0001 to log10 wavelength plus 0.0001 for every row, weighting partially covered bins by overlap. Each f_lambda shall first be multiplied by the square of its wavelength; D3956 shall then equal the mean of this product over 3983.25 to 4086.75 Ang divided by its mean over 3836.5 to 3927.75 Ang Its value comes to 1.75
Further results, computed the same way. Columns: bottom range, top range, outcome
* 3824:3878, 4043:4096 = 2.49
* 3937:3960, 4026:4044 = 1.59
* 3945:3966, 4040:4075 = 1.58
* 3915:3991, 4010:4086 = 1.62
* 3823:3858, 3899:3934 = 1.88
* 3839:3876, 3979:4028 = 2.21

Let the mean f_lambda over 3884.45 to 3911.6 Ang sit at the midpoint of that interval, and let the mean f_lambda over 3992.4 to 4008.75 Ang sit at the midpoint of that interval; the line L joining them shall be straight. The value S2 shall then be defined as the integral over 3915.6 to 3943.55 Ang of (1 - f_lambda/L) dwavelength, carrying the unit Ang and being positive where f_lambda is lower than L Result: 6.2 Ang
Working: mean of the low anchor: 2.17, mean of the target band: 1.9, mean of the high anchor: 3.16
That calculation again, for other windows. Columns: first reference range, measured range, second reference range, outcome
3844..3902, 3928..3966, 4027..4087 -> 8.6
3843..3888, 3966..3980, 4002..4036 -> 4.9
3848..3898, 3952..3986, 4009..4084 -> 6.3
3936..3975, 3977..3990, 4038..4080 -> -3.4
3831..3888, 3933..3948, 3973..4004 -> 5.0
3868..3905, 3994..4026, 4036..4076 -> -4.6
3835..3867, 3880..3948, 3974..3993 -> -1.4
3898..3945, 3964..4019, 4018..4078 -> 1.3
